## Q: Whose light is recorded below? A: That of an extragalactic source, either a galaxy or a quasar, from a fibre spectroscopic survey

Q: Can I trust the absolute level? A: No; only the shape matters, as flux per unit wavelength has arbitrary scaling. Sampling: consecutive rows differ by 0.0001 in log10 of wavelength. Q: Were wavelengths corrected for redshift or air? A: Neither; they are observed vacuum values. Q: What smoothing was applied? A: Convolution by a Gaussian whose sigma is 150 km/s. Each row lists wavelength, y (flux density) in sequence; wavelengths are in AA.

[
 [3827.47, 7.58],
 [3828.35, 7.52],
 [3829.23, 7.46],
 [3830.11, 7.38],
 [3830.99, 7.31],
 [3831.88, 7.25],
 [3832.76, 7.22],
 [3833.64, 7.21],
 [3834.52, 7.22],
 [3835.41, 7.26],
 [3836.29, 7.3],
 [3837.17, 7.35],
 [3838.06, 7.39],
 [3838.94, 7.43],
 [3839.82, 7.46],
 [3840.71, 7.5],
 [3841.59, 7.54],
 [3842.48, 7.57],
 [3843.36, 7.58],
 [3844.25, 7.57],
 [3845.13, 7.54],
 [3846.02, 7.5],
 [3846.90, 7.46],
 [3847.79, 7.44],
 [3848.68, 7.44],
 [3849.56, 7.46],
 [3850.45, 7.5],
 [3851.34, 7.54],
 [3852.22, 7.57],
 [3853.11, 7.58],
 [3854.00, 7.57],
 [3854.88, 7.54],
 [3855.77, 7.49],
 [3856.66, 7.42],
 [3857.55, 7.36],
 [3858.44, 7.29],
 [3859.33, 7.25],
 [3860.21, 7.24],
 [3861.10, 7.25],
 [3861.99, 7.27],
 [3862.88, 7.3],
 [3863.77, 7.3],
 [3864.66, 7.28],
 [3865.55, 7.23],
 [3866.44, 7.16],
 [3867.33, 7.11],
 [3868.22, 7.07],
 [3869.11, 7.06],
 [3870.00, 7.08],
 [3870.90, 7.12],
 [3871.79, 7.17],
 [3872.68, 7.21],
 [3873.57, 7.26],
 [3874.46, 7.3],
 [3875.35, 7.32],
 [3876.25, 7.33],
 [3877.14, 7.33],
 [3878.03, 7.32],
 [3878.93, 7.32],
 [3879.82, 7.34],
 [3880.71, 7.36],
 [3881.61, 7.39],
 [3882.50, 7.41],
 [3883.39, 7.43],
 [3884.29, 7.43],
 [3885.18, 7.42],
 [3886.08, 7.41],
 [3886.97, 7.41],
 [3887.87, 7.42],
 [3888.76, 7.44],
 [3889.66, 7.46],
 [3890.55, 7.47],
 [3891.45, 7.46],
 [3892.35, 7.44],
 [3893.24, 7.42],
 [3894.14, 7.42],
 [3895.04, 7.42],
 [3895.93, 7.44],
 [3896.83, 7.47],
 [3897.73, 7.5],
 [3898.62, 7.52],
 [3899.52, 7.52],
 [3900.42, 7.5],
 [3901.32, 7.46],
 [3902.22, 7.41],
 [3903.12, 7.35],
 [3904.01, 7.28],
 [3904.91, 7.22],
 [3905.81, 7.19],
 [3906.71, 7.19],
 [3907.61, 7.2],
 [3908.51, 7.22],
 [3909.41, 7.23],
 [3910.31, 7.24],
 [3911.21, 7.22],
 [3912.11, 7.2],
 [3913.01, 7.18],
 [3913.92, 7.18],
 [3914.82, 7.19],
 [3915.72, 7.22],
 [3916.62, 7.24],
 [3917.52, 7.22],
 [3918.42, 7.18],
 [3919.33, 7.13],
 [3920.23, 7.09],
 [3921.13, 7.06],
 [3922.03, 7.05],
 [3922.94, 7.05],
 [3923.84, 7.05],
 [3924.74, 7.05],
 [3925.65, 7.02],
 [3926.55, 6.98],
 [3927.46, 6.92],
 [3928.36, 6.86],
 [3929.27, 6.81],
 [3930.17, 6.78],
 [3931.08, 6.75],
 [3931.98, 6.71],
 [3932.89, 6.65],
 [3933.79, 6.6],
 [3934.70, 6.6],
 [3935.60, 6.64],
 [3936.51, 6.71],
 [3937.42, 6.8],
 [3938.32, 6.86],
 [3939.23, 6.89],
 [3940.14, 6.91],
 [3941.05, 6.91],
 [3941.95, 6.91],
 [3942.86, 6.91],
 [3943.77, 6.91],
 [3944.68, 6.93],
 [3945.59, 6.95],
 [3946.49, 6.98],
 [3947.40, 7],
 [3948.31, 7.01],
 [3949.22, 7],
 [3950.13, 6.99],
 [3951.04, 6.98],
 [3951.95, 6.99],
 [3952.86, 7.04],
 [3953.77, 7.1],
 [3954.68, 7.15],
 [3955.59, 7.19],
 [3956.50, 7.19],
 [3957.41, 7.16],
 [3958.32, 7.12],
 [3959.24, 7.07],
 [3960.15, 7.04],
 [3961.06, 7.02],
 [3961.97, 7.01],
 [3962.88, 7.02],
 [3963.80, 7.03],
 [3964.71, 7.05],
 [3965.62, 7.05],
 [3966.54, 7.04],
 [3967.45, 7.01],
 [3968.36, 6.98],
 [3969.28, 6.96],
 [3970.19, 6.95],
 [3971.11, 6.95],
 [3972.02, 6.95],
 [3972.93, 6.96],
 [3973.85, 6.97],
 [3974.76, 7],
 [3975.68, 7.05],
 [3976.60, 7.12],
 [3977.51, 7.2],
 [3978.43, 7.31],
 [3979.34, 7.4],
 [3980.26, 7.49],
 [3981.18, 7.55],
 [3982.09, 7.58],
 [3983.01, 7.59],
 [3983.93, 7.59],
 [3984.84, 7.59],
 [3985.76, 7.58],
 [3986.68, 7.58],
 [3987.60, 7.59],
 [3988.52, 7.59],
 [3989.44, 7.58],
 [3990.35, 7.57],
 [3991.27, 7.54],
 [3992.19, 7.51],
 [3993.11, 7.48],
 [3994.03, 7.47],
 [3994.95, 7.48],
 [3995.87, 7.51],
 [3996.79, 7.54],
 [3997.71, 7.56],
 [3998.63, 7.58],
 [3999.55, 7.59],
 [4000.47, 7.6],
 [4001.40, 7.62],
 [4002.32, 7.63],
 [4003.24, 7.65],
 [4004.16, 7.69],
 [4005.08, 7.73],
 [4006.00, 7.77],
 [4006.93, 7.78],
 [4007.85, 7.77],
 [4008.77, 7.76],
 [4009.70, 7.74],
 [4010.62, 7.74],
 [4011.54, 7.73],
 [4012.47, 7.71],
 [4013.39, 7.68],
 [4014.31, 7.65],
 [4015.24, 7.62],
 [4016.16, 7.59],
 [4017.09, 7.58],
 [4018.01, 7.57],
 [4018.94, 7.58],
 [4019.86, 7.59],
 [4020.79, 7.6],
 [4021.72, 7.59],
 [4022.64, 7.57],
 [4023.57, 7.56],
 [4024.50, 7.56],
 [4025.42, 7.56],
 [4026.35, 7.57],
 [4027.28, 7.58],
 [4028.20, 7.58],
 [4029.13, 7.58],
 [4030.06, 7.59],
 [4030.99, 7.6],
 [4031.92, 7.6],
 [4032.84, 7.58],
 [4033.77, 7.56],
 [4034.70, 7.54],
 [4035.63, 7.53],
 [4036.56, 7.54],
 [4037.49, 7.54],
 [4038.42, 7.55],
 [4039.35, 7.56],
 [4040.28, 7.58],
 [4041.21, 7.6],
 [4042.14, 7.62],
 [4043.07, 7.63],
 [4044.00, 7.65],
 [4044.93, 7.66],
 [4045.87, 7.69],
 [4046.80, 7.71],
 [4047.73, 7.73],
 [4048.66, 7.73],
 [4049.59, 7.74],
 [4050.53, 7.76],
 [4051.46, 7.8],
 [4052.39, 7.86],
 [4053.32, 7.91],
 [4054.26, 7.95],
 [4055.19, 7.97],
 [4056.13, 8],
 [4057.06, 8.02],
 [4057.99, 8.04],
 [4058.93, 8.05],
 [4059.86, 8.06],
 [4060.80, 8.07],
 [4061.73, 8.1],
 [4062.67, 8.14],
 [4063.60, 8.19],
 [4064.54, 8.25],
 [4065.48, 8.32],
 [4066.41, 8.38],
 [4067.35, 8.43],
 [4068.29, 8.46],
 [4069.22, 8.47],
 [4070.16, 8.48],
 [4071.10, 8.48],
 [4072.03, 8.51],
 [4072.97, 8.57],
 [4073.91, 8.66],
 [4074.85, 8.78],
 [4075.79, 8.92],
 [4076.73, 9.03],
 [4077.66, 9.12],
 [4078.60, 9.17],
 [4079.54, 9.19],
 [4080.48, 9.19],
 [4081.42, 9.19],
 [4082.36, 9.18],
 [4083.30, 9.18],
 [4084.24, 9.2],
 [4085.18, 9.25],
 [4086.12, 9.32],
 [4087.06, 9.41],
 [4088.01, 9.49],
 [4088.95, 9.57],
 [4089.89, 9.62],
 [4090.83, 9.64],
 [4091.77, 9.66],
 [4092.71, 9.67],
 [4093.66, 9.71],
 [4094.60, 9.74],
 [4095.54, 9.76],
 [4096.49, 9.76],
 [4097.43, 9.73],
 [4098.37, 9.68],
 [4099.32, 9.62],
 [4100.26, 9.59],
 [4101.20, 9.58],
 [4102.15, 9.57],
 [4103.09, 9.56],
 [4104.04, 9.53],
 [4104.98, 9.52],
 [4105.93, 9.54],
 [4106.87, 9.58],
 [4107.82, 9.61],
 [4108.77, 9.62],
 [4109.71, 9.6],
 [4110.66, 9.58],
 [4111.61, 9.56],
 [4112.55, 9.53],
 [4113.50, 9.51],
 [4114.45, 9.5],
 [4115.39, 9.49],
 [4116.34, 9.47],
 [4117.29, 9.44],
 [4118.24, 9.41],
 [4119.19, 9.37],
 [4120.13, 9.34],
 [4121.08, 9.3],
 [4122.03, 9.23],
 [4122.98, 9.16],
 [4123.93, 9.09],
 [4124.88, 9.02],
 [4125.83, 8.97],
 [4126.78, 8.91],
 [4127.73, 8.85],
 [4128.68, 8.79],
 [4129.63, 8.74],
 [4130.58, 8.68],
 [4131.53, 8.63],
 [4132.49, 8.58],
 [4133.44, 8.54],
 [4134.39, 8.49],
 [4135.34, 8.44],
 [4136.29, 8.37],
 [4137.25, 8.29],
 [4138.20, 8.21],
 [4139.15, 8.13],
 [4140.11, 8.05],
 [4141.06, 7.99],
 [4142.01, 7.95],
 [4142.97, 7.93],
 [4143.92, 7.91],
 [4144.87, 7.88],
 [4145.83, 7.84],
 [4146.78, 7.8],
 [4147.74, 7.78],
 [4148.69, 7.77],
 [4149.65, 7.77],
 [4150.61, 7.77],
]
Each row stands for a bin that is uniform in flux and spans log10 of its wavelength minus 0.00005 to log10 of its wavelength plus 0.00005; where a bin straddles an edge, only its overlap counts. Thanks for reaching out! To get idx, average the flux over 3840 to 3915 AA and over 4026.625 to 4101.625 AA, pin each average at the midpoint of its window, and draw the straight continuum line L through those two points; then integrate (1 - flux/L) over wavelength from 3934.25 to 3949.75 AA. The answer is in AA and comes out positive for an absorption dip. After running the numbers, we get 1.7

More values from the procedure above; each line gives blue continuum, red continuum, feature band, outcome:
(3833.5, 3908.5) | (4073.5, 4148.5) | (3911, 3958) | 5.0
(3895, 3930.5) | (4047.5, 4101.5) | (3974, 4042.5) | 4.8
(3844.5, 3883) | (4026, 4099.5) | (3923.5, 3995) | 6.9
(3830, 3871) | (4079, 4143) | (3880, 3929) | 2.9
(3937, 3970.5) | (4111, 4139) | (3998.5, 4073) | 1.5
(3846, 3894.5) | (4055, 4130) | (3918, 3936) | 2.1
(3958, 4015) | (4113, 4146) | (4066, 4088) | -1.8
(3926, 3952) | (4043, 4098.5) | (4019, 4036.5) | 1.1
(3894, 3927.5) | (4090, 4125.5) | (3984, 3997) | 1.0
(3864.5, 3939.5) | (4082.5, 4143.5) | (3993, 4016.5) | 1.5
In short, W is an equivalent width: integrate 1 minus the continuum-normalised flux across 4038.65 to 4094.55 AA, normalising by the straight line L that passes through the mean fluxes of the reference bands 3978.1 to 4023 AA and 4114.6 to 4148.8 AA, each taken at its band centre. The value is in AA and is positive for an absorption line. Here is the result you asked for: -2.50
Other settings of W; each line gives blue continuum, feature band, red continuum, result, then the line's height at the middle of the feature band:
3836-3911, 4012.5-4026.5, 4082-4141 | 1.5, 8.51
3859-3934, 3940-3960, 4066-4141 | 1.8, 7.72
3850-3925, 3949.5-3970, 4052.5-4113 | 2.3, 7.94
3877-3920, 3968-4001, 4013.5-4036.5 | 0.6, 7.5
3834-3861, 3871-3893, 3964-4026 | 0.2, 7.45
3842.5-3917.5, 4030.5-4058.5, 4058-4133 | 3.2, 8.7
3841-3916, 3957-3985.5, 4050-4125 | 3.3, 8.1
